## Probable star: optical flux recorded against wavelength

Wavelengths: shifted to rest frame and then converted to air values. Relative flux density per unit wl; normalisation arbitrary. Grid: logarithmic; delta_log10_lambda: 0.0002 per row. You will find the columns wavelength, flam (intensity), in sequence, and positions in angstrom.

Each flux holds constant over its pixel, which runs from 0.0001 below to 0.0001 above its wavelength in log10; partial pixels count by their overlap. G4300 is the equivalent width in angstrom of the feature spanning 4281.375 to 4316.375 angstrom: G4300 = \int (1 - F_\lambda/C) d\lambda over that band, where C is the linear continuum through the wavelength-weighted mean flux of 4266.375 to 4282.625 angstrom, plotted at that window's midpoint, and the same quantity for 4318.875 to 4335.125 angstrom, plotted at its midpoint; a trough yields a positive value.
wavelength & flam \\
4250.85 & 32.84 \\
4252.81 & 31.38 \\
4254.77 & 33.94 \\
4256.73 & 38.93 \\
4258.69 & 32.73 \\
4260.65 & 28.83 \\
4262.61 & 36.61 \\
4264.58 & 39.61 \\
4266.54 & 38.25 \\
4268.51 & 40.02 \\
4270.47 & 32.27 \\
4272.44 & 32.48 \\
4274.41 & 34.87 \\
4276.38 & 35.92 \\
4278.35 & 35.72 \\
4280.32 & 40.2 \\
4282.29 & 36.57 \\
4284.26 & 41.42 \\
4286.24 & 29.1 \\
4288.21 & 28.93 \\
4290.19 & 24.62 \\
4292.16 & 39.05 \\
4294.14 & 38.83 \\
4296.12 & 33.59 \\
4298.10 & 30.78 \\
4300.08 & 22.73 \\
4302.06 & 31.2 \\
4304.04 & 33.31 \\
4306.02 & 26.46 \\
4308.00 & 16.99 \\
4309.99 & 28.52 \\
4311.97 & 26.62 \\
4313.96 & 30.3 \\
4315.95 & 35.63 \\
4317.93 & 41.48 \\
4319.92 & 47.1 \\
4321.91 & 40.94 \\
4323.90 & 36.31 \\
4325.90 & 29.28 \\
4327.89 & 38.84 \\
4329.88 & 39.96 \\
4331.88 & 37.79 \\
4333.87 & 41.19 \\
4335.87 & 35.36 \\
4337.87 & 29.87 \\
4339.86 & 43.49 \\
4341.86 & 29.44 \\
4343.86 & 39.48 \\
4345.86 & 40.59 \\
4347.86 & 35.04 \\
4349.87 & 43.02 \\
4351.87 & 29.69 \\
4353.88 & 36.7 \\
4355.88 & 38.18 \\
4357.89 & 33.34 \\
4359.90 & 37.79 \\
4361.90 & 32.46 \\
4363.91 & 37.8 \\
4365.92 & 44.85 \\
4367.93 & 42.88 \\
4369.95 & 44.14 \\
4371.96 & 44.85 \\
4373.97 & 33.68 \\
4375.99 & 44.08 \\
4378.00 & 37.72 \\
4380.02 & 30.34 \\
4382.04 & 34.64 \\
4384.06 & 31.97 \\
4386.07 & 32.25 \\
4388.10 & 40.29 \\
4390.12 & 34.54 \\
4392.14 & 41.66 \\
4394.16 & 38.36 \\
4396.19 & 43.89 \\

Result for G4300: 6.22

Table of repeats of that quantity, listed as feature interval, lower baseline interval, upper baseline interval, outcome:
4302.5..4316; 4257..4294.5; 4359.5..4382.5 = 3.17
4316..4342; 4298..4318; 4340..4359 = -4.28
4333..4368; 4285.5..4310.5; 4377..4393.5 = -4.22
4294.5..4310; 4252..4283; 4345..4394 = 3.37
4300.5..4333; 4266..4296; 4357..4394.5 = 2.26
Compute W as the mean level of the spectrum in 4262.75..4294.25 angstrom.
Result 35.4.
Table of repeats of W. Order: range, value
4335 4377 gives 38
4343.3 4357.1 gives 37.4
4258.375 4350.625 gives 34.7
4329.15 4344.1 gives 36.9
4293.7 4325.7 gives 32.4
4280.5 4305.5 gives 32.6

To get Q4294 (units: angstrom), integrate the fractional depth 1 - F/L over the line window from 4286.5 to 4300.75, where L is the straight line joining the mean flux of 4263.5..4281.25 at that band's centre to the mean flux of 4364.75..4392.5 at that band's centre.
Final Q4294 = 2.2 angstrom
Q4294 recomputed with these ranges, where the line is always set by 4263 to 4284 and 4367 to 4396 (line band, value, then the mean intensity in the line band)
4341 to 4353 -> 0.4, 36.3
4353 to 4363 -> 0.6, 35.7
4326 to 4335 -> -0.2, 38.4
